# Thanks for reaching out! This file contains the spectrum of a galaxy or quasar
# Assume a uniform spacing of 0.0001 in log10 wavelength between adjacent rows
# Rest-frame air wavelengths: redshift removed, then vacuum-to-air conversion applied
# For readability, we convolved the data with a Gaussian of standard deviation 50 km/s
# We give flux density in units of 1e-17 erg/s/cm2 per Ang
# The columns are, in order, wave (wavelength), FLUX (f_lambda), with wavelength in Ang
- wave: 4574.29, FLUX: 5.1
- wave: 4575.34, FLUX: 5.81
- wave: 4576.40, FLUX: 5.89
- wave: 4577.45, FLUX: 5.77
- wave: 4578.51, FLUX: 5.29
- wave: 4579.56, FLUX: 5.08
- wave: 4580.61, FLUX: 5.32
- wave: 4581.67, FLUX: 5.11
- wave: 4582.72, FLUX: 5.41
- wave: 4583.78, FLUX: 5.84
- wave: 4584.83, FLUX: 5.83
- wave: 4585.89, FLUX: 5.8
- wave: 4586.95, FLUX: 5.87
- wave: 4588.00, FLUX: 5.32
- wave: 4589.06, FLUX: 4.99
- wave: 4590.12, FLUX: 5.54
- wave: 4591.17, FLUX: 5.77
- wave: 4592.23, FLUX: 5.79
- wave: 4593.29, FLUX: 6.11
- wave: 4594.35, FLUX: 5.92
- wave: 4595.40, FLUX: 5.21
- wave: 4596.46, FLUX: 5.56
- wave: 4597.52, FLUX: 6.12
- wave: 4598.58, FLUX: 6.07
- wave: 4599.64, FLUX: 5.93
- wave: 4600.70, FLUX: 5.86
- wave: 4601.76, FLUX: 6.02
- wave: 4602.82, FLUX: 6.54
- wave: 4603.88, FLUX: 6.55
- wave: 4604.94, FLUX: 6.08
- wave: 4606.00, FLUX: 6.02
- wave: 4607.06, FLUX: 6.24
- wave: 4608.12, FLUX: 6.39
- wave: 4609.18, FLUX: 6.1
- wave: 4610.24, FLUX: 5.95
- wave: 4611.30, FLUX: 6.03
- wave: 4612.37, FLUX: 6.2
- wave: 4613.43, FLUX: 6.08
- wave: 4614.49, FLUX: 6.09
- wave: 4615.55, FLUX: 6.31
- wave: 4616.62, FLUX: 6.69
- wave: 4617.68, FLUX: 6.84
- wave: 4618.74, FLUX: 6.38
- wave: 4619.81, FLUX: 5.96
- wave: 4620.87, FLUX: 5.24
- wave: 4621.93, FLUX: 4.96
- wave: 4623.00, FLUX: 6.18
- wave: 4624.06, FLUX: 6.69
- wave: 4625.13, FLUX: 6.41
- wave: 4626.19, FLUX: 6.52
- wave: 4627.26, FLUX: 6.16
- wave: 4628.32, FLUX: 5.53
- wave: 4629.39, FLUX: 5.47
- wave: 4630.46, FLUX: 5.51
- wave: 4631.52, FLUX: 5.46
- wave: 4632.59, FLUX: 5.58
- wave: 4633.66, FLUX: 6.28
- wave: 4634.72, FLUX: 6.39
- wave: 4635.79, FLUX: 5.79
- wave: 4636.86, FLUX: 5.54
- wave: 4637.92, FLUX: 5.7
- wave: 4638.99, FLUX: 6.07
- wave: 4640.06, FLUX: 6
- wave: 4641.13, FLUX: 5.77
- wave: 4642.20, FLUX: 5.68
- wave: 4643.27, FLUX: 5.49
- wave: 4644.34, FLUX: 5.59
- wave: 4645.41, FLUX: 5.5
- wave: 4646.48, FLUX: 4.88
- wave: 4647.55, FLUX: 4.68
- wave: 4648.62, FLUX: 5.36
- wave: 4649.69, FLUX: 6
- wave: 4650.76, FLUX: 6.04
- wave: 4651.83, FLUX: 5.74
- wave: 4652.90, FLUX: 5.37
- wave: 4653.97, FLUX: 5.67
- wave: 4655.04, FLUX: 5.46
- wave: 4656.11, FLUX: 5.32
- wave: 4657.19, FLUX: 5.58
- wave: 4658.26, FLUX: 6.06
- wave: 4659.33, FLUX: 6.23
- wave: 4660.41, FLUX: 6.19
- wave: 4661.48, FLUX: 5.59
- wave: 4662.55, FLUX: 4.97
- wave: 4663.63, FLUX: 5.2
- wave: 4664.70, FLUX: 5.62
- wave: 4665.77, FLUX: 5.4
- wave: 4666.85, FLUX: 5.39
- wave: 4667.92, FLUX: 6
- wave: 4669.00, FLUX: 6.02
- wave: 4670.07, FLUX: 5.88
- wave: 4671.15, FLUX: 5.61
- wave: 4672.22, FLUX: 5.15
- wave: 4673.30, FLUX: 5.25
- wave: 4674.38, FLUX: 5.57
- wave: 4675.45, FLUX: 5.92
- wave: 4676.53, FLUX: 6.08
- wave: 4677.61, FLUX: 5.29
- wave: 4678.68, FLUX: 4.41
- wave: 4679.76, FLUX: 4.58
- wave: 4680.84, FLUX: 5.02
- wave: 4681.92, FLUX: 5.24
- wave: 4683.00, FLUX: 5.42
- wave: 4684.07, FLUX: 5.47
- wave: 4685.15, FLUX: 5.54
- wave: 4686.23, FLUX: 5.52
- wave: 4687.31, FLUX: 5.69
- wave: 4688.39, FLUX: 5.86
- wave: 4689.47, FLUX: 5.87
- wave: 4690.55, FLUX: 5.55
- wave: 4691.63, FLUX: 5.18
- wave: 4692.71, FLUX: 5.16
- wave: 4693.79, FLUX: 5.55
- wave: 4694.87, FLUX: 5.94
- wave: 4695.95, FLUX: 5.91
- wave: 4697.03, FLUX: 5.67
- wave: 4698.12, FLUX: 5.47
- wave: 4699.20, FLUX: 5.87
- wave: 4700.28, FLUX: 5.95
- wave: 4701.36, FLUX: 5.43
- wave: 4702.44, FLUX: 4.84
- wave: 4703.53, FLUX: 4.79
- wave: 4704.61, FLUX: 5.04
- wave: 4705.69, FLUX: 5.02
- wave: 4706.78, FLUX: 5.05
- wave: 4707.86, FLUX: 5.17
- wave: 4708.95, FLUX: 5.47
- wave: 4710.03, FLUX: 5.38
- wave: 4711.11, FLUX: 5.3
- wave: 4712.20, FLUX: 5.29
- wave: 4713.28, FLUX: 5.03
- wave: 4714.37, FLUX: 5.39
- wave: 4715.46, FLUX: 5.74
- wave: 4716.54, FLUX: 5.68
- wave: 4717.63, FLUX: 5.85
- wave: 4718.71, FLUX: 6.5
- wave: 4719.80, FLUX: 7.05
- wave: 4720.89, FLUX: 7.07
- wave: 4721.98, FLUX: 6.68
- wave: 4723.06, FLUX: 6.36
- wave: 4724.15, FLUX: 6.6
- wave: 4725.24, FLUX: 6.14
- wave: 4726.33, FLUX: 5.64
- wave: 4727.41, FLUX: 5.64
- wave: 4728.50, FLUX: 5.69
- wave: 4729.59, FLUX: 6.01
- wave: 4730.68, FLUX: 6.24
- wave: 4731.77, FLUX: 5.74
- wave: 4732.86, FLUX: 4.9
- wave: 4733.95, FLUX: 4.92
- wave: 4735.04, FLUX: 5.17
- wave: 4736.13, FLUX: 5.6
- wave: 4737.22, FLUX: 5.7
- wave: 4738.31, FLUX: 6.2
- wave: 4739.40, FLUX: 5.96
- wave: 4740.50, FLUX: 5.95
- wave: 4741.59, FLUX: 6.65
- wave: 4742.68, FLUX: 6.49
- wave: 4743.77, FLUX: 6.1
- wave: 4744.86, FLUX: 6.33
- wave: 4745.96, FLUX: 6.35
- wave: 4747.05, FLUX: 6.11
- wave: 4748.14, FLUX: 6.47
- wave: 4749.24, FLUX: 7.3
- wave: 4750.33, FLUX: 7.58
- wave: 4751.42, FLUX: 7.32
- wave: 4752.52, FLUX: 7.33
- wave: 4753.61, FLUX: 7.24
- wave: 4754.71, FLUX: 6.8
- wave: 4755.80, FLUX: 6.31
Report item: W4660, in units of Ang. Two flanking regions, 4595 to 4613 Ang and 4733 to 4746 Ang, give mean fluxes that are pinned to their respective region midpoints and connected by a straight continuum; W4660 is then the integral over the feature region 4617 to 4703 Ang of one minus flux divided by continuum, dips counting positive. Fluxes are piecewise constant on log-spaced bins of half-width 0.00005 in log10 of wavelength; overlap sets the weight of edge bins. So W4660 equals 5.0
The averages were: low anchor 6.06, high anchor 5.9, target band 5.64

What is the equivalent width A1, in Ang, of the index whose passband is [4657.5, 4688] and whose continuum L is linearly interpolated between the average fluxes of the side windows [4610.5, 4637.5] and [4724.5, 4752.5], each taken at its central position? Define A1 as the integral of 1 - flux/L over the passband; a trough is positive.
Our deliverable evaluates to 2.7 Ang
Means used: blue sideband 6.01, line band 5.51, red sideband 6.12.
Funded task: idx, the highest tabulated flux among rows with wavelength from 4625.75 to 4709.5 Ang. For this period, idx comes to 6.52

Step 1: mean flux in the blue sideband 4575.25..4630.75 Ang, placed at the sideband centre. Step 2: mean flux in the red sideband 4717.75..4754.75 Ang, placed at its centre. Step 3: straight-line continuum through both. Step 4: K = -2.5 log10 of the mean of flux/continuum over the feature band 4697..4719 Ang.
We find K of 0.15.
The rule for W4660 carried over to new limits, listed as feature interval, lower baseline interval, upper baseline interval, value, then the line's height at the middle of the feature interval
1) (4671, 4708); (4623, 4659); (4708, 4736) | 2.4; 5.78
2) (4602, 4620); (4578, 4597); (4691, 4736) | -2.3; 5.56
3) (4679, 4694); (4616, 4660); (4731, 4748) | 1.2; 5.85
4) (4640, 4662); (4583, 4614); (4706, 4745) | 1.0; 5.89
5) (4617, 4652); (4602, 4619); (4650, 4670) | 1.1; 5.98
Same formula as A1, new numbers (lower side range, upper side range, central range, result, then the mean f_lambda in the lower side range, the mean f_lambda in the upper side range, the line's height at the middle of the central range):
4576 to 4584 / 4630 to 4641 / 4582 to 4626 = -2.82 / 5.44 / 5.83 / 5.61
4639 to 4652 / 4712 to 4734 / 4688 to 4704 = 0.77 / 5.57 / 5.94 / 5.82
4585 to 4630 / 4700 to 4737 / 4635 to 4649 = 0.77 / 5.98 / 5.66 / 5.88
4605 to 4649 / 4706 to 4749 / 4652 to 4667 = 0.80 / 5.9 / 5.89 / 5.9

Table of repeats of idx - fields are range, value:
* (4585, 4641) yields 6.84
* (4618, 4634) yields 6.69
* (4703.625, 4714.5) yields 5.47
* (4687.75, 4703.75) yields 5.95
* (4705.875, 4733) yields 7.07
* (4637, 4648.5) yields 6.07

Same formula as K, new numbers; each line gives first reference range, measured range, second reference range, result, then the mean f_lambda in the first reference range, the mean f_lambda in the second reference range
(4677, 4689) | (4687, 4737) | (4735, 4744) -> 0.00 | 5.28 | 6.02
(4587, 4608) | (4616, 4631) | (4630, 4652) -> -0.05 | 5.89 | 5.67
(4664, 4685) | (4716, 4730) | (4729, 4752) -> -0.05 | 5.44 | 6.15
